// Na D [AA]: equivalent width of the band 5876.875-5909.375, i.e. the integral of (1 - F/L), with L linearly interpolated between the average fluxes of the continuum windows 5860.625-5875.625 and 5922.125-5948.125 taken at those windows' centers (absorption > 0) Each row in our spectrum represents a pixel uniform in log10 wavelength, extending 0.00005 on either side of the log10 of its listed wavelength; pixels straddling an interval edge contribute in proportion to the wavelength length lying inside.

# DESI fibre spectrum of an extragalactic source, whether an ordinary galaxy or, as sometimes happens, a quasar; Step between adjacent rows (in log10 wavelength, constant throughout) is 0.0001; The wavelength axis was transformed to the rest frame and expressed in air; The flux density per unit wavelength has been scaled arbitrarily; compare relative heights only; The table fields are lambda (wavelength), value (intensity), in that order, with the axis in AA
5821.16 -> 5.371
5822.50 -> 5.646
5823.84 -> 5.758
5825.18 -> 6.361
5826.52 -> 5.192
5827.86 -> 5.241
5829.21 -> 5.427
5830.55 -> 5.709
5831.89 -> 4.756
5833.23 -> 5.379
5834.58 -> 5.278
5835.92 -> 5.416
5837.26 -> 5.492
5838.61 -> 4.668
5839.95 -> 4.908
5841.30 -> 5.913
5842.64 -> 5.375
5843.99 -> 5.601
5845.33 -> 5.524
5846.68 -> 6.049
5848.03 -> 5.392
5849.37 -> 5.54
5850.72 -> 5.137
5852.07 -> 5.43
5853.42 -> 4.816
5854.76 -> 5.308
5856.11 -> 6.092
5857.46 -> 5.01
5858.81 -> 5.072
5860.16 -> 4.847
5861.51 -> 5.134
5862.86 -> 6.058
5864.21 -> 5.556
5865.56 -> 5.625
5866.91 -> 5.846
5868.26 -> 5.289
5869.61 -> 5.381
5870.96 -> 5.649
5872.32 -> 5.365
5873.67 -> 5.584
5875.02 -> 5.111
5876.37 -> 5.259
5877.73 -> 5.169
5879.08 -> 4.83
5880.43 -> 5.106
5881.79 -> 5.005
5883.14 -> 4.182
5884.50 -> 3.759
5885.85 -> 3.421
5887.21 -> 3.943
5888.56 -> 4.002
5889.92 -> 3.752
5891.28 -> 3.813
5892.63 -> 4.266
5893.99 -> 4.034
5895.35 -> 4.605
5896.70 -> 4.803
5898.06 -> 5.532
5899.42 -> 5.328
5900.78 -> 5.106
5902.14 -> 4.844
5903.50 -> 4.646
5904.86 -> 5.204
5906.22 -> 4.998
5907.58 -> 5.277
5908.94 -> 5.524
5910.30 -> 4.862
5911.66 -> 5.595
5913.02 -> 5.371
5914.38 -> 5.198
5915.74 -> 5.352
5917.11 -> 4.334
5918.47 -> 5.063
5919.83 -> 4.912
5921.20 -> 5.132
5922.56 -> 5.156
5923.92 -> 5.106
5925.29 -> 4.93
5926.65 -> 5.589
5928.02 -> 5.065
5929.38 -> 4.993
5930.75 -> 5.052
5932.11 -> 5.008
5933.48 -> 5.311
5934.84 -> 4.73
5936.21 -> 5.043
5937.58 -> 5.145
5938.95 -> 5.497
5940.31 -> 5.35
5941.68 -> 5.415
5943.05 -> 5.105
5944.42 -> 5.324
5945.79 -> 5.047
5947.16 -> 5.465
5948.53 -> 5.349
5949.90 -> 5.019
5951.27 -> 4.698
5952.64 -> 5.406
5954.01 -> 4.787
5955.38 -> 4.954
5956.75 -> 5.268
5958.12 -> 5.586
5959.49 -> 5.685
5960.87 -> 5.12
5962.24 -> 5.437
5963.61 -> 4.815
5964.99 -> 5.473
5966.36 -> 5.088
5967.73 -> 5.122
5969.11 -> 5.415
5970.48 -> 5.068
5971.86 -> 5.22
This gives 4.5 AA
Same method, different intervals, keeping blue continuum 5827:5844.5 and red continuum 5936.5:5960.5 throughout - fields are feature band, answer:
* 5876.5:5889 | 2.0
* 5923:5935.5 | 0.4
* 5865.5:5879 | -0.3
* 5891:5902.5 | 1.2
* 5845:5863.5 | -0.3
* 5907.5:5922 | 0.3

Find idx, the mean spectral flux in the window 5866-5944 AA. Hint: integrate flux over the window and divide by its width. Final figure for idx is 4.97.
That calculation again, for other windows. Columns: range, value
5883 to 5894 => 3.89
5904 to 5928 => 5.15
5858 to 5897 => 4.84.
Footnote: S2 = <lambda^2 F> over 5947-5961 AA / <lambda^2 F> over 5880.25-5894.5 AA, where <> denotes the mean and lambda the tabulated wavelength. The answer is 1.3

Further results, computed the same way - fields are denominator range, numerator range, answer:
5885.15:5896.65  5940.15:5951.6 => 1.32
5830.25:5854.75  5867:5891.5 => 0.90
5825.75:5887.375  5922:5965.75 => 1.02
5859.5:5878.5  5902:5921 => 0.95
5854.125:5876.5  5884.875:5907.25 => 0.84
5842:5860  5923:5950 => 0.99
